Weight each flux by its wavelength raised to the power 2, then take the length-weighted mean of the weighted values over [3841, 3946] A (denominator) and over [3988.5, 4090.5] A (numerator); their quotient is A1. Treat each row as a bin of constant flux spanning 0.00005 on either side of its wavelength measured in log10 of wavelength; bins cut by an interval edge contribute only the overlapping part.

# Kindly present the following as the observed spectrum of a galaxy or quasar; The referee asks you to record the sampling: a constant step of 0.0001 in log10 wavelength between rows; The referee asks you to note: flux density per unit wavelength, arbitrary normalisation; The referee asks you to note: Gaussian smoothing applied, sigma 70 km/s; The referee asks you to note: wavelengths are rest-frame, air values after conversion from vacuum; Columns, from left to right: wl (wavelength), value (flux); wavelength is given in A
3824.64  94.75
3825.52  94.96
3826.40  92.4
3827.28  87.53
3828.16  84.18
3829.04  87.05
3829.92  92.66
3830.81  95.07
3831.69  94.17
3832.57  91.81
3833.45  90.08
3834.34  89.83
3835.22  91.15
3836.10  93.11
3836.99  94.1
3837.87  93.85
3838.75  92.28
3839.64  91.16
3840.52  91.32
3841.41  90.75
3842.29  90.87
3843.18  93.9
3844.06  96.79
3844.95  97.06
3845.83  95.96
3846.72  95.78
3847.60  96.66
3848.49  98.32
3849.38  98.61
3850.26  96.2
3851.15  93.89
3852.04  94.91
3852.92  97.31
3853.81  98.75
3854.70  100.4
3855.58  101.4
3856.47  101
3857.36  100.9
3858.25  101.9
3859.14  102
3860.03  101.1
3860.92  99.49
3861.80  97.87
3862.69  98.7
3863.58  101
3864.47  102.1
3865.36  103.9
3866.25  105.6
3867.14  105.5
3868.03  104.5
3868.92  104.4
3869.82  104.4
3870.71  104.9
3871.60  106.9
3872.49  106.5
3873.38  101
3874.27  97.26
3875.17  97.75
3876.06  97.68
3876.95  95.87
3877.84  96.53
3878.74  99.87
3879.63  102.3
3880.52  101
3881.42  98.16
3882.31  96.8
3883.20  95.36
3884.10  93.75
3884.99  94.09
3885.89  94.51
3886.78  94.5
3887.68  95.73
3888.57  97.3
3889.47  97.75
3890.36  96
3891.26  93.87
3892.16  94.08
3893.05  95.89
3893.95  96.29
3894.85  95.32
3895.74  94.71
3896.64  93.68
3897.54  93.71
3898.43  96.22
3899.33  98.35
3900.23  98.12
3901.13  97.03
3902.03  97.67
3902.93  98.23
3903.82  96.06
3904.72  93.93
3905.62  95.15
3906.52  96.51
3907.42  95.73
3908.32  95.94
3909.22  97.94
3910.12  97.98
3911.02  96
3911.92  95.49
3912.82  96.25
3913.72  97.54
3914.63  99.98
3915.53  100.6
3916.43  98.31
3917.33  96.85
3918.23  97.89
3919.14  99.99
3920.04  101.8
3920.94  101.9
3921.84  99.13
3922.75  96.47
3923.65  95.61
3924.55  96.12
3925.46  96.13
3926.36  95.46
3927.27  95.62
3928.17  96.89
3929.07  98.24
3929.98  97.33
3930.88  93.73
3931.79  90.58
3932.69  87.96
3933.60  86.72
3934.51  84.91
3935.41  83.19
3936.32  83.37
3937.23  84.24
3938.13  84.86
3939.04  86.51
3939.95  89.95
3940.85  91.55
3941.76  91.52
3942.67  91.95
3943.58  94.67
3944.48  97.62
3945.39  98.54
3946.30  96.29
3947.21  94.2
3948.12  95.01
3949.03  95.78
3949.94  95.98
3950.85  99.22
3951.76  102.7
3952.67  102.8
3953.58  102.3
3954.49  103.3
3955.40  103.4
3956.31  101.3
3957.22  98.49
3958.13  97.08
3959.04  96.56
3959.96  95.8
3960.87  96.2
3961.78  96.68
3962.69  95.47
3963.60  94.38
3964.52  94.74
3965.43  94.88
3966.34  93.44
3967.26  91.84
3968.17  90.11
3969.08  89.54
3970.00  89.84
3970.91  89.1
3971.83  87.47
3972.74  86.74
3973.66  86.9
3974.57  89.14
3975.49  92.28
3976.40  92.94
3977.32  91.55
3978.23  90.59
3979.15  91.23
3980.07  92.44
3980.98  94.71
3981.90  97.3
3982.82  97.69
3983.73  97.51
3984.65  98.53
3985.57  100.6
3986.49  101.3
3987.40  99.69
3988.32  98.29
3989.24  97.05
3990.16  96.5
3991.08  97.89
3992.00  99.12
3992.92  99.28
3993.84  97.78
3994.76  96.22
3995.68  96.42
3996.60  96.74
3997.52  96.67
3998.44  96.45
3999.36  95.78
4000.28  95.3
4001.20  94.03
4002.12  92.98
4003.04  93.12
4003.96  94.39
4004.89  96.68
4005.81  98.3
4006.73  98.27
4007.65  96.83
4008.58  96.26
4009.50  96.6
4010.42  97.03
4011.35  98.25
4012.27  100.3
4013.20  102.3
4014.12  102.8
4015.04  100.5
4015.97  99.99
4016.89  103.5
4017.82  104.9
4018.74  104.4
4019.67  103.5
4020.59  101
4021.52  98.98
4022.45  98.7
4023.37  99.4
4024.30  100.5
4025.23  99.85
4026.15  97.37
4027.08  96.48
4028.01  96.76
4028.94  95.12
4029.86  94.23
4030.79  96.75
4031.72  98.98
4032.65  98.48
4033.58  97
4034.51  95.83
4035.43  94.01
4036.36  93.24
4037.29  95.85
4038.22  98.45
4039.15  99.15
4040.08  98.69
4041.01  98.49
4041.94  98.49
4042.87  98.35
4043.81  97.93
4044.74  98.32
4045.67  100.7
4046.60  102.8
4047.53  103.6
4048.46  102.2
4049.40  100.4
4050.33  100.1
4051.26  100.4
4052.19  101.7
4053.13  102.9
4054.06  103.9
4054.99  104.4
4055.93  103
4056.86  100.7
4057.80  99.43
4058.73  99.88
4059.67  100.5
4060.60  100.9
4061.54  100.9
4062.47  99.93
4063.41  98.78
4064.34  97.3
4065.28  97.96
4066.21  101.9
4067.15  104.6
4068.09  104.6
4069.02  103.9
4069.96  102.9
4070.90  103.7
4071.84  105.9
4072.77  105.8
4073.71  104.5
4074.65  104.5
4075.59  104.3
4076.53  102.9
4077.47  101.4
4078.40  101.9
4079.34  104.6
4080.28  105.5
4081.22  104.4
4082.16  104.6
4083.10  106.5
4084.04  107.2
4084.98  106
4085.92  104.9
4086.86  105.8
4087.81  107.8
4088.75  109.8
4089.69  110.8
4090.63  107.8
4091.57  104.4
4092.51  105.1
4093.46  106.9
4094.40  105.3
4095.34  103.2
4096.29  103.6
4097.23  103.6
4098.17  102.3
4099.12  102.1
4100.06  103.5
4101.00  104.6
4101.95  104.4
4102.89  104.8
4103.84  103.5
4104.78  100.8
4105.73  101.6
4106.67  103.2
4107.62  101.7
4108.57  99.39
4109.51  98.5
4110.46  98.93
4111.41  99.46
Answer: 1.12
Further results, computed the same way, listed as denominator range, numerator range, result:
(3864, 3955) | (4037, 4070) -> 1.12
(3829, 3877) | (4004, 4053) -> 1.11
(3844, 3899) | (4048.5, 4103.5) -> 1.16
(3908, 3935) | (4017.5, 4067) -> 1.10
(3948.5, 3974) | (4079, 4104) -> 1.18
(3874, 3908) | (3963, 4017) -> 1.04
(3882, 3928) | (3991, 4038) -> 1.07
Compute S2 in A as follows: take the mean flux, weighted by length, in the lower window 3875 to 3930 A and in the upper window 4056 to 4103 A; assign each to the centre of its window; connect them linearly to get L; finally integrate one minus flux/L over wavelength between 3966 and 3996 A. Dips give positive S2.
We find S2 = 1.7 A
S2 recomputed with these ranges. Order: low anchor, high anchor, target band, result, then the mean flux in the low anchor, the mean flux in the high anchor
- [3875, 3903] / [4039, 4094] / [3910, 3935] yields 0.4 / 96.5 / 103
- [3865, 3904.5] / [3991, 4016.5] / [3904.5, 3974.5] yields 2.2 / 98.3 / 97.4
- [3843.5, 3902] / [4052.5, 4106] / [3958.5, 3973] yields 1.2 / 98.5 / 104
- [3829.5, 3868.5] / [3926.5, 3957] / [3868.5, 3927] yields -1.3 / 96.9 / 94.1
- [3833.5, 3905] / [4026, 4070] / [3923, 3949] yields 1.6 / 97.5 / 99.5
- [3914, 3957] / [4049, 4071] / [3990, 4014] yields 0.4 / 95.3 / 101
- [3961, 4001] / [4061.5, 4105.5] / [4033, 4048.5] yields 0.3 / 94.6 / 104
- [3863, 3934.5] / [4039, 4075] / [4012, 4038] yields 0.4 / 97.5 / 101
